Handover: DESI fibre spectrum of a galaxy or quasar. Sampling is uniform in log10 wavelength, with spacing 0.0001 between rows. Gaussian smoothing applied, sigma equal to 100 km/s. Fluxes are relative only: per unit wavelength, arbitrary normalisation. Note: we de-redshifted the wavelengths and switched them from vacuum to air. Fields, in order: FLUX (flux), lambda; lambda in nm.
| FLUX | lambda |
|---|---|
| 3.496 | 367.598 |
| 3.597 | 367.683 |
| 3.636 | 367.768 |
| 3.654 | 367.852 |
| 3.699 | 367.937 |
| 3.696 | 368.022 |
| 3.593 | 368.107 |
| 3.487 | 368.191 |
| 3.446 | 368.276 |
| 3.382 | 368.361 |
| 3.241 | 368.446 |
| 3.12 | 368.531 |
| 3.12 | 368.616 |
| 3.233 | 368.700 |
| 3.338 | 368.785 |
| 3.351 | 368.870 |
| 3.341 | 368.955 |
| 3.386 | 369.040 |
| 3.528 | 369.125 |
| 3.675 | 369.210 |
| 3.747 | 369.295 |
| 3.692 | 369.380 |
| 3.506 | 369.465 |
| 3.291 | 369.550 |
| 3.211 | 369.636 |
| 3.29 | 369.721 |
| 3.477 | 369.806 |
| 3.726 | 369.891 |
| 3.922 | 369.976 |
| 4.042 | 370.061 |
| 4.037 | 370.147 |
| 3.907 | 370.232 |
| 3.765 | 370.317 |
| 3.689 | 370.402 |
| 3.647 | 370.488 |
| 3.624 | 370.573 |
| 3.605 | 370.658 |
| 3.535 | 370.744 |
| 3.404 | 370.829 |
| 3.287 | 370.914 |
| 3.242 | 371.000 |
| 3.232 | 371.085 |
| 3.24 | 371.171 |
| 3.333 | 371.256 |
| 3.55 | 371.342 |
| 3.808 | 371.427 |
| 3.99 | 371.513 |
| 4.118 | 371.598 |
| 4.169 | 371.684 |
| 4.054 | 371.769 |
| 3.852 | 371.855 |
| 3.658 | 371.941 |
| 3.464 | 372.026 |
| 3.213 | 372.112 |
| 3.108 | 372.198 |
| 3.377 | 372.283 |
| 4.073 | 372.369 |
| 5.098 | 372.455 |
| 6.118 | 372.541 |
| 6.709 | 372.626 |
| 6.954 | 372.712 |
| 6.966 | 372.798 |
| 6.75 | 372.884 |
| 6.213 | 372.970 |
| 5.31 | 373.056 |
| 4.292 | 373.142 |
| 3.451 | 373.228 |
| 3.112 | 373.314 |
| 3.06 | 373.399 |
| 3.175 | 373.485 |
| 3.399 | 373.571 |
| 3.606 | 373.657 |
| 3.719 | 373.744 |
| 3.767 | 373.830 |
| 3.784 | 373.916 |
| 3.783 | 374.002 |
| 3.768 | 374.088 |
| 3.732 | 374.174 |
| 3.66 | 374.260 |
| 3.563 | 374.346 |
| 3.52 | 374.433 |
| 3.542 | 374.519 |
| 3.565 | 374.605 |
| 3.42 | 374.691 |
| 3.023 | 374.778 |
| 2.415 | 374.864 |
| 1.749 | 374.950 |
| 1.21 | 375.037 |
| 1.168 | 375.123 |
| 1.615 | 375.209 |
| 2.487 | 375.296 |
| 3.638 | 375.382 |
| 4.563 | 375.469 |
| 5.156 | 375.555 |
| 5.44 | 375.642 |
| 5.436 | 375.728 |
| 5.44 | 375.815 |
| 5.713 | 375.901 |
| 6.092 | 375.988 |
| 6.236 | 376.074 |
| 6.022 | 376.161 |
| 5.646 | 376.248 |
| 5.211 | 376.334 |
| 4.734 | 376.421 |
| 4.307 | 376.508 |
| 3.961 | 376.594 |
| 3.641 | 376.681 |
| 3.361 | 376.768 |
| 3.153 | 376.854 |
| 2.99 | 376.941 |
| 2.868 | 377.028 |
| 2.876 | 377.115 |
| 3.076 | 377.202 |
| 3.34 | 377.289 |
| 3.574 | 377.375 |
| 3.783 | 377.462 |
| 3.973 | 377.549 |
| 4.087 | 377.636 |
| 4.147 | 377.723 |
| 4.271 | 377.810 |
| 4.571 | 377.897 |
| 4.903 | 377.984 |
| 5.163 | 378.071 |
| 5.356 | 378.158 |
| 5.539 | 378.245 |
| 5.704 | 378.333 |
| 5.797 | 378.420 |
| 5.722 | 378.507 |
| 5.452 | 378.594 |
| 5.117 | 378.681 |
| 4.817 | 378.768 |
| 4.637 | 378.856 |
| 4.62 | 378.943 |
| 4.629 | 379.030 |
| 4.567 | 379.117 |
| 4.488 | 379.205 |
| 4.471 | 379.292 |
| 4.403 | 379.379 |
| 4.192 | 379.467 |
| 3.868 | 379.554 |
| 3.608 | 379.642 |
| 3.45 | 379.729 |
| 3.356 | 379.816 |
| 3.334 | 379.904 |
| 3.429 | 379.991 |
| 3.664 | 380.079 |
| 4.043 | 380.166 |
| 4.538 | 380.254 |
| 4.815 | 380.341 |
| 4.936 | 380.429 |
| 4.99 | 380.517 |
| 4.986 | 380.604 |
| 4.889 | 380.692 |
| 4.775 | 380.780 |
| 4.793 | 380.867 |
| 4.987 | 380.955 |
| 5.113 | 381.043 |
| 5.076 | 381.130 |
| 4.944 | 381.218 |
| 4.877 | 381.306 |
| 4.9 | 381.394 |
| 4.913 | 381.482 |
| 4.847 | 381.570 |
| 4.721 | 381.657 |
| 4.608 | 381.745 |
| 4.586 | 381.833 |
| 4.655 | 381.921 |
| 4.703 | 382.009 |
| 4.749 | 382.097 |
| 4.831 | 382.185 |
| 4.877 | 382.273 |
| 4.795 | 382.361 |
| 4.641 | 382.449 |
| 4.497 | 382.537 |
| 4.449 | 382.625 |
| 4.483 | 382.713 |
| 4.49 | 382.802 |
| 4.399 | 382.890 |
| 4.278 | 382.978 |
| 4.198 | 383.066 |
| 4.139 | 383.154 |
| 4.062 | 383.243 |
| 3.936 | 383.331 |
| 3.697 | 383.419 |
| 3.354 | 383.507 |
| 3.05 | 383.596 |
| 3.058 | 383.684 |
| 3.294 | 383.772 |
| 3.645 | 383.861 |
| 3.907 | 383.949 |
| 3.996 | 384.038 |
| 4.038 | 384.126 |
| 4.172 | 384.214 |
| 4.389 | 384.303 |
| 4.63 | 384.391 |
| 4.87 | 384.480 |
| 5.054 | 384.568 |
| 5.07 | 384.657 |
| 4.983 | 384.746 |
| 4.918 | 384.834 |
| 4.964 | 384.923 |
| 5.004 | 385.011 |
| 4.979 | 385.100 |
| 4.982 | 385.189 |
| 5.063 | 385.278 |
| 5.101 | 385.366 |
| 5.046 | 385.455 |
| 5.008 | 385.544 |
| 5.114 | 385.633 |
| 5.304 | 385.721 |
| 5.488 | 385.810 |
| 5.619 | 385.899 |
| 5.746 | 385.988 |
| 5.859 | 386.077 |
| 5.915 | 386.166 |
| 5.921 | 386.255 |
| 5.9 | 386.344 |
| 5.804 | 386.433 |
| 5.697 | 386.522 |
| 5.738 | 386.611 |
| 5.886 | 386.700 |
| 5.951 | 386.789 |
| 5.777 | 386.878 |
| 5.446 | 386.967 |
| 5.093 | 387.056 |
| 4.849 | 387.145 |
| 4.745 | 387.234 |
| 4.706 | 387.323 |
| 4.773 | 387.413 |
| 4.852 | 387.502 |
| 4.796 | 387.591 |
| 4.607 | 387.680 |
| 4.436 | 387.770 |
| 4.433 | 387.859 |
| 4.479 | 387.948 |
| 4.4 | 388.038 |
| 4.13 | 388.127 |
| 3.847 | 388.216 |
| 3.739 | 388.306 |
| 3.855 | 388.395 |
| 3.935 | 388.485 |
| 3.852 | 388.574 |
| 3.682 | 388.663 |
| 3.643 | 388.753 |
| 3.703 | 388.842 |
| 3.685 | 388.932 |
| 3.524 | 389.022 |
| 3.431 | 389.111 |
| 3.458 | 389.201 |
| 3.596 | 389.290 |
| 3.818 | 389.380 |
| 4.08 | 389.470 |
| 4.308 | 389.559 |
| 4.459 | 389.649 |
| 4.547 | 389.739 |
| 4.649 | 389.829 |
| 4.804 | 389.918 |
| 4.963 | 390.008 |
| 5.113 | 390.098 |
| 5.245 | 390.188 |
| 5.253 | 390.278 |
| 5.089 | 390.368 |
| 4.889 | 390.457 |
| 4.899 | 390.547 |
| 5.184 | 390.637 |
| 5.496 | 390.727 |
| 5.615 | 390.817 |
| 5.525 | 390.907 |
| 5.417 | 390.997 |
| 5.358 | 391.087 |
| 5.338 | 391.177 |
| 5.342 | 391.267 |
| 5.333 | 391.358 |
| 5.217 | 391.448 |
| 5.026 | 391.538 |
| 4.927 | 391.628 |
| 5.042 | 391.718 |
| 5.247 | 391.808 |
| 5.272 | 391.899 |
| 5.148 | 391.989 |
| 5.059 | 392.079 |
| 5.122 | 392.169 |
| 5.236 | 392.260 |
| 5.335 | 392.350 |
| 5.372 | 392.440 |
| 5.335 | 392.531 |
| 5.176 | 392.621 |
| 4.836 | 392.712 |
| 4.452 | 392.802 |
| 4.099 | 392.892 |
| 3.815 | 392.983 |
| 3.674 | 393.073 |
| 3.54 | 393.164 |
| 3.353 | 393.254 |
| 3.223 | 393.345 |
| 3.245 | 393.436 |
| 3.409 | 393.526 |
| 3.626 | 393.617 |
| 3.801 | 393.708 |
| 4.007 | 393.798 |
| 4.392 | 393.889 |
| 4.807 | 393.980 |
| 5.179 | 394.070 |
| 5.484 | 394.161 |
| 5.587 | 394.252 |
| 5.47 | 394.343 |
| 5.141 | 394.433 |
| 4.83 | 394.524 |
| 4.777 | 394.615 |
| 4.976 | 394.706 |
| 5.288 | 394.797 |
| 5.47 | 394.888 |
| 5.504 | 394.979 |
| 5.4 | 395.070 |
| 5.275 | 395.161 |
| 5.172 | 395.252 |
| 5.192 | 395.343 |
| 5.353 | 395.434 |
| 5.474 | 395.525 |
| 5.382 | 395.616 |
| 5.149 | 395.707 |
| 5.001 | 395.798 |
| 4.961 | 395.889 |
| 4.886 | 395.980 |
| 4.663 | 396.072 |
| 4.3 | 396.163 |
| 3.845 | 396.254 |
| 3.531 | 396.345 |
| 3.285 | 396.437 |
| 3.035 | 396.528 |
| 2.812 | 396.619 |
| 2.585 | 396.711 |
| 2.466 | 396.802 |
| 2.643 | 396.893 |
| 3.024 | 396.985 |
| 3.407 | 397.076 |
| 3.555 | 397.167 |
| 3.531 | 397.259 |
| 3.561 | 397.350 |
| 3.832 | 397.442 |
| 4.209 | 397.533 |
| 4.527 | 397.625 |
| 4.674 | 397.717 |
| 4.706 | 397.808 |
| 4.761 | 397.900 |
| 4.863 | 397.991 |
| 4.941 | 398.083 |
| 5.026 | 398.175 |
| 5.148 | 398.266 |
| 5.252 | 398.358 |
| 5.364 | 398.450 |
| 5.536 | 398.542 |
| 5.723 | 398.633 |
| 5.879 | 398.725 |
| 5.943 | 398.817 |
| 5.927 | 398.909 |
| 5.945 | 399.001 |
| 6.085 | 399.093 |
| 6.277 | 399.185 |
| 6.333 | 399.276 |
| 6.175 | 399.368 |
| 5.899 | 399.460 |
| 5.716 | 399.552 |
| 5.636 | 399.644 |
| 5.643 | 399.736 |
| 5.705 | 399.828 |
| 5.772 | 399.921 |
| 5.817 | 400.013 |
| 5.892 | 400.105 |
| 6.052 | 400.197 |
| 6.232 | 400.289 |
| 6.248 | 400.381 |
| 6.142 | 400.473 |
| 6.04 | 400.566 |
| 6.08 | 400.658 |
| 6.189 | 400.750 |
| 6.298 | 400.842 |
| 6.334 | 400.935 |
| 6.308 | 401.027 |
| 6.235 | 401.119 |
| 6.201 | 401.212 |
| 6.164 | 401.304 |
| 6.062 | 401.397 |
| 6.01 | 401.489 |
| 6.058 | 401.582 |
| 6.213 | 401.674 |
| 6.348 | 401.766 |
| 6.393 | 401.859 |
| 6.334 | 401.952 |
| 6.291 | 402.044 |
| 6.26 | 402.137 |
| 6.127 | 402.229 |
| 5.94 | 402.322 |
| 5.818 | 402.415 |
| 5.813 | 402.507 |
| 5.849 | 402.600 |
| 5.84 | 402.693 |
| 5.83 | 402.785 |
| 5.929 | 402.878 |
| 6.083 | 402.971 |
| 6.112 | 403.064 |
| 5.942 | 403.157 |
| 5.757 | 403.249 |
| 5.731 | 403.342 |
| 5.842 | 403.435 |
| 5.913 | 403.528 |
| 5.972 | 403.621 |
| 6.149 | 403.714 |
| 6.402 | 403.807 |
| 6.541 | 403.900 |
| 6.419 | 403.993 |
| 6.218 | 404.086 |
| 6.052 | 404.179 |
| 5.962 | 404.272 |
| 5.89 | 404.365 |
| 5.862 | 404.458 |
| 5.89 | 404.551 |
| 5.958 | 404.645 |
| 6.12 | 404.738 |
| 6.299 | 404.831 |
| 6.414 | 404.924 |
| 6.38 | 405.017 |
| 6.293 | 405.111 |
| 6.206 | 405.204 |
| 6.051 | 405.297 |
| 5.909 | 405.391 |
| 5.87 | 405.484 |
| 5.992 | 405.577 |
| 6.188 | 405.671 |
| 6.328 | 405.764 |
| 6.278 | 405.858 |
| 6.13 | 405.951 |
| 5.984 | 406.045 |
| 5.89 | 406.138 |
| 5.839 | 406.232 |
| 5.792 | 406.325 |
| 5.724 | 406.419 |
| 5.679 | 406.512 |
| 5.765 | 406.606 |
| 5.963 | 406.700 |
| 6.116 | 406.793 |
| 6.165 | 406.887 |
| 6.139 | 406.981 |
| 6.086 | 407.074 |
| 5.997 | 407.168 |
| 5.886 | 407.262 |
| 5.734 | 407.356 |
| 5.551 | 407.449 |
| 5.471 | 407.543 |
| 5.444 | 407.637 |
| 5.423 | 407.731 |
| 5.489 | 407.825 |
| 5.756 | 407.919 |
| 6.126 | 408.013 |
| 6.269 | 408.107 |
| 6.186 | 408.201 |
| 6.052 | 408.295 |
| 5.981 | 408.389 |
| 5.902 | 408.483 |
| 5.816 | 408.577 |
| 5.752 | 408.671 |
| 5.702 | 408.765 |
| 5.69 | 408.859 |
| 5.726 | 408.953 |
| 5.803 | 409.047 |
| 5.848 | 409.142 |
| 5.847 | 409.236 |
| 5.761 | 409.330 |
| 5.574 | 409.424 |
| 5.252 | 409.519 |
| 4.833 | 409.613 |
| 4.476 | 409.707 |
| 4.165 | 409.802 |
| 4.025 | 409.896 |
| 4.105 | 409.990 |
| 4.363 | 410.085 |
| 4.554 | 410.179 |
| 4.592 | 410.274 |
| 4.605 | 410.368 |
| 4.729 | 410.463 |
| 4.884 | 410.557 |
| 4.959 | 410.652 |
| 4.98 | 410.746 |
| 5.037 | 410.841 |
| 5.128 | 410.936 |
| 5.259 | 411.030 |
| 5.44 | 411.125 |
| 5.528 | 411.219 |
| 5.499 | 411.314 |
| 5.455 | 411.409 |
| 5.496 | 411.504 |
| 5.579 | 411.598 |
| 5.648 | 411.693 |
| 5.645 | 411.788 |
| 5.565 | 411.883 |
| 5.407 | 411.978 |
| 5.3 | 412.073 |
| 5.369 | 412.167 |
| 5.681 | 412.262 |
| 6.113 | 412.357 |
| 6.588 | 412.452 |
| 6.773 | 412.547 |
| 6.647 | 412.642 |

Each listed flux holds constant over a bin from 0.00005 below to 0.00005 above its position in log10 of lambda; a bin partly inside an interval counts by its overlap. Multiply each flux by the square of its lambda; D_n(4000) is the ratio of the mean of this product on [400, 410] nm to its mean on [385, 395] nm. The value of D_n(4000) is 1.3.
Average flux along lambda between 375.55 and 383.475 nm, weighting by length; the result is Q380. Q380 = 4.54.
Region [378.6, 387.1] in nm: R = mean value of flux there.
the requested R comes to 4.69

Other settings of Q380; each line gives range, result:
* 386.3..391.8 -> 4.75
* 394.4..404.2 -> 5.38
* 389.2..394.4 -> 4.74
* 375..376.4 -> 4.46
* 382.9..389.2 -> 4.61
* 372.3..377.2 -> 4.13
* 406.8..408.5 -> 5.87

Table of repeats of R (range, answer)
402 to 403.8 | 5.97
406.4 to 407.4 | 5.94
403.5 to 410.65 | 5.73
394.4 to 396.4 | 4.97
